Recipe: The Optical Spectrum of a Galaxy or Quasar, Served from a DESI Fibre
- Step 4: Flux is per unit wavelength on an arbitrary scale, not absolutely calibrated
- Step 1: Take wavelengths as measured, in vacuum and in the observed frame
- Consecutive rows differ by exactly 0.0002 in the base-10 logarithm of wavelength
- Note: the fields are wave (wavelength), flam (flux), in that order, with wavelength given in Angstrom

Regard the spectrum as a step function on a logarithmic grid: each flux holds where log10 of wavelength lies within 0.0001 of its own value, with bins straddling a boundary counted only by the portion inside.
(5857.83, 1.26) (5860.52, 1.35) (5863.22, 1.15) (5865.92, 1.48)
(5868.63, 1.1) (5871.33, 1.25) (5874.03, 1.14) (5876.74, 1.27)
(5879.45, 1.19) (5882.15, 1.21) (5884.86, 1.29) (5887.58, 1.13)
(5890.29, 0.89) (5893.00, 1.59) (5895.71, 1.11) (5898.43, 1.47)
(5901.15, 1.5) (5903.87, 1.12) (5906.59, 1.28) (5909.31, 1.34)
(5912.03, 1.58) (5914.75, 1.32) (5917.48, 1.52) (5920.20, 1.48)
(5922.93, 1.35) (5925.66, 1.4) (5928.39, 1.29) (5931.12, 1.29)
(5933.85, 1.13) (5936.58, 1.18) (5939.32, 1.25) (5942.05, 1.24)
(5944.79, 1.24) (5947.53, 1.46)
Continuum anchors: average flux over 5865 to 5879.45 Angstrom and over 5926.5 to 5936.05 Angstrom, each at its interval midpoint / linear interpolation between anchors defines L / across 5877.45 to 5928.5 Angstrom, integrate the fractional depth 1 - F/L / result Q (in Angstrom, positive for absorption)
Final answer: -3.3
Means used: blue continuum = 1.23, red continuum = 1.24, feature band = 1.32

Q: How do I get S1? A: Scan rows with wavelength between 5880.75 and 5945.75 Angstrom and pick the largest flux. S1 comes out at 1.59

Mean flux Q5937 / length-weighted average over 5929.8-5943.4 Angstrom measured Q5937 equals 1.22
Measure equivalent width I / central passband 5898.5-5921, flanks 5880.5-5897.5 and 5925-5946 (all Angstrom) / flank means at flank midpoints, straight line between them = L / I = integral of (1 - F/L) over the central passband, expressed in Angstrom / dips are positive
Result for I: -3.1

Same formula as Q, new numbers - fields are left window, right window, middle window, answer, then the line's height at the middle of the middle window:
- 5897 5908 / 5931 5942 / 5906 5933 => -2.32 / 1.27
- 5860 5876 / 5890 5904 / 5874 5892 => 1.58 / 1.28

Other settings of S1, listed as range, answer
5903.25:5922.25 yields 1.58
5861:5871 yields 1.48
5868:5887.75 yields 1.29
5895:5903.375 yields 1.5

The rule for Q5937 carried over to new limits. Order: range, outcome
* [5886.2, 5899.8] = 1.24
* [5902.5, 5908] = 1.2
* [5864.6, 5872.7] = 1.28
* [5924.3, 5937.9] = 1.26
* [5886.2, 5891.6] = 1.01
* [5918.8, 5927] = 1.41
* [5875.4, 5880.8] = 1.23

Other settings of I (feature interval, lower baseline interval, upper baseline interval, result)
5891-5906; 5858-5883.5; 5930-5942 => -1.3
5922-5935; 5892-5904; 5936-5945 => -0.2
